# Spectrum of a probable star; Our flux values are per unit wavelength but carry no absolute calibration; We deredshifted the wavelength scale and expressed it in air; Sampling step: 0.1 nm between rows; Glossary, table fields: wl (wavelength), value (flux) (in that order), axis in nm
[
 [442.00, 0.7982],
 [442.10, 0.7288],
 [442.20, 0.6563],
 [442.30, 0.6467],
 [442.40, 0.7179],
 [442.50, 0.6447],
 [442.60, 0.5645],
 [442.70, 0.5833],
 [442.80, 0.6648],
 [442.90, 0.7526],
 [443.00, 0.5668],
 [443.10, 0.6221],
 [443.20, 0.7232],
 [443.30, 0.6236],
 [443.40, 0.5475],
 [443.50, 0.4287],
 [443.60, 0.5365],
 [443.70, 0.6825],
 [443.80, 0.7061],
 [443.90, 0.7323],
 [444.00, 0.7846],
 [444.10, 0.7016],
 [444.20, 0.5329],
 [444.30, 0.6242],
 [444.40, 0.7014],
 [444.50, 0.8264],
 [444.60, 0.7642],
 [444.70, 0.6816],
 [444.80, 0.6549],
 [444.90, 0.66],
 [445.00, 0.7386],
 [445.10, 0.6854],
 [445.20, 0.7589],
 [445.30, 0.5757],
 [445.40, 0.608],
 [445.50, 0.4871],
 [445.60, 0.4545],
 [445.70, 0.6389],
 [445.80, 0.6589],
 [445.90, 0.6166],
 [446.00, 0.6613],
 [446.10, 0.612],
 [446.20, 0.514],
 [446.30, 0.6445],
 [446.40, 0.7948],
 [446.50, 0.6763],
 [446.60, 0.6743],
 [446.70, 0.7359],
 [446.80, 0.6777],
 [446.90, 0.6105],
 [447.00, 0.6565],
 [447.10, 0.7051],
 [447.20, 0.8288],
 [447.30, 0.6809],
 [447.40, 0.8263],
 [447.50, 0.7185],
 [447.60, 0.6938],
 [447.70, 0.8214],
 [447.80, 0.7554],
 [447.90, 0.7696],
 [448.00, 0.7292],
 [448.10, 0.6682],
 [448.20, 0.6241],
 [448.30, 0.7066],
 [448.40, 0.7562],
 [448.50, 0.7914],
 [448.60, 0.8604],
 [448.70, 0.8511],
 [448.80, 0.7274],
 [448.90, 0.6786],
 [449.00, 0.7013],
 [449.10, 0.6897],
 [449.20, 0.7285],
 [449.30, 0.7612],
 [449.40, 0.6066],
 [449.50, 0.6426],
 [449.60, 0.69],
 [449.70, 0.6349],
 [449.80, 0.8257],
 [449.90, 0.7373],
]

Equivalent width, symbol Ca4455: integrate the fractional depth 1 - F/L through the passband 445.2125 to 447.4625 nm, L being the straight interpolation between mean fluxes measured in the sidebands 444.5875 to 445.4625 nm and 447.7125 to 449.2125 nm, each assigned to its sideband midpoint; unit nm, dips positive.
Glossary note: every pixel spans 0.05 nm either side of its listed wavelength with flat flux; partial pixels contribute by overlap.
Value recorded 0.15 nm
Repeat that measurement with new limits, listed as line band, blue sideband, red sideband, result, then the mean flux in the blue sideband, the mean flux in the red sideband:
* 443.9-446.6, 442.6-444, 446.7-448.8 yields 0.074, 0.632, 0.736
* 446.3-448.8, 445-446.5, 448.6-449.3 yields -0.146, 0.628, 0.741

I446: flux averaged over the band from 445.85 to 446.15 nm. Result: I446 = 0.63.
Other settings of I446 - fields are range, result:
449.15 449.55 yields 0.685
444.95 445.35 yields 0.69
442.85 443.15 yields 0.647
